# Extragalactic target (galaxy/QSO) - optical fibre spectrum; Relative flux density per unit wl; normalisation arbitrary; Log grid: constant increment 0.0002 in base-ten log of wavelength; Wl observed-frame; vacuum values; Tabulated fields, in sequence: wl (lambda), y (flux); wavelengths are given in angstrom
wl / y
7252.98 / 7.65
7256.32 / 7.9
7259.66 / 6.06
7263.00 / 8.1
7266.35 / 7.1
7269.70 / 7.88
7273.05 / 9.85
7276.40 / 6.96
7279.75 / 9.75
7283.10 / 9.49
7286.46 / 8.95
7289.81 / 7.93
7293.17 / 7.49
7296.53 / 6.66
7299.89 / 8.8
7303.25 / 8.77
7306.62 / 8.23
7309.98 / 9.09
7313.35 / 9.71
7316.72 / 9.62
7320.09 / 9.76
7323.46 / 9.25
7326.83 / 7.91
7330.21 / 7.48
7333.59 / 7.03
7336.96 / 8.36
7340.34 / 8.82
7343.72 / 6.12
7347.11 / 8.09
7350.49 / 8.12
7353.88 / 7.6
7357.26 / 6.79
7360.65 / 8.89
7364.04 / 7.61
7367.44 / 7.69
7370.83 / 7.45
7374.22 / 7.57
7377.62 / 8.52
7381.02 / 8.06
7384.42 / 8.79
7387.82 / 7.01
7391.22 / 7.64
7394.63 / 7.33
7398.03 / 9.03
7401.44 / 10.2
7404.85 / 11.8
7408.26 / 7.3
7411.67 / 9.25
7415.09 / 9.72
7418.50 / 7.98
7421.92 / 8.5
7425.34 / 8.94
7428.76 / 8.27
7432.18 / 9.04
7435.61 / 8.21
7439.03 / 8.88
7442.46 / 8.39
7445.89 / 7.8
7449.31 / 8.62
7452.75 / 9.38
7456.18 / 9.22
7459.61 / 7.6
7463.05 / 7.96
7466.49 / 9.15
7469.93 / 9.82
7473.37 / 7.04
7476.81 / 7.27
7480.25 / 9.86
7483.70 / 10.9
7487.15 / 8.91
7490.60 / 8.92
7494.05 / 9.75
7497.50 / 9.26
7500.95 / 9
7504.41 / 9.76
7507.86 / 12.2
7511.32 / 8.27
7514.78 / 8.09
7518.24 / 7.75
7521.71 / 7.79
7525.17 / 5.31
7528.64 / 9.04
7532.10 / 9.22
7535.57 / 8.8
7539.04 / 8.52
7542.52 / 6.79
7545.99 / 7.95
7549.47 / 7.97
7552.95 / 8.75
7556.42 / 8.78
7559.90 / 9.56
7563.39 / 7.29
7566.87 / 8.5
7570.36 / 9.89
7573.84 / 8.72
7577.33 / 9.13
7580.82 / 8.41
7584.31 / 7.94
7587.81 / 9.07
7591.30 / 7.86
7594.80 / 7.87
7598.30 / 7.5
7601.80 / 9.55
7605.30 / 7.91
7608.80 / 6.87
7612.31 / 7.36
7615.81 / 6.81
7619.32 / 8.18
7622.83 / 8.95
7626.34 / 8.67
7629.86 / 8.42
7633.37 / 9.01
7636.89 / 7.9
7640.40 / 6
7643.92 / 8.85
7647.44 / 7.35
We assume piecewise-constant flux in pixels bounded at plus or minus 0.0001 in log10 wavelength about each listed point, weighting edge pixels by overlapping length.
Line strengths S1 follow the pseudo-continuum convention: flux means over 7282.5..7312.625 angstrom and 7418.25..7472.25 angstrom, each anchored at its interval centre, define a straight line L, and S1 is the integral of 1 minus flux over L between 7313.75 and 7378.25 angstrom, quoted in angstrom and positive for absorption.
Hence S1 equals 3.0 angstrom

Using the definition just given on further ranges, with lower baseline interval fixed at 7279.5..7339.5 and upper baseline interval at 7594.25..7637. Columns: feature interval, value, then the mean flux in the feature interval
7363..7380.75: 1.38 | 7.8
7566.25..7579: -1.49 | 9.11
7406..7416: -0.54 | 8.85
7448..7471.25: -1.36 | 8.8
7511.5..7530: 1.37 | 7.62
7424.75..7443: -0.56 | 8.62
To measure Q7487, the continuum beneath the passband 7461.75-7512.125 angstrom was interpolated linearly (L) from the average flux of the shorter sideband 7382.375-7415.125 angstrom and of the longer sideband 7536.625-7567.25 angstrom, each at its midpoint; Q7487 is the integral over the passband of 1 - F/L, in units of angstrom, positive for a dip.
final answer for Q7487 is -4.7 angstrom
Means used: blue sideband 8.75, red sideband 8.23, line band 9.23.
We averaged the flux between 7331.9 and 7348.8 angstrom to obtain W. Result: 7.68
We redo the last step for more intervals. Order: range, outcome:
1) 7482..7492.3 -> 9.57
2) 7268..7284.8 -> 8.78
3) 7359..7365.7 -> 8.25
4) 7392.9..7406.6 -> 9.58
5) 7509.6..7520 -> 8.03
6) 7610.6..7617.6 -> 7.09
